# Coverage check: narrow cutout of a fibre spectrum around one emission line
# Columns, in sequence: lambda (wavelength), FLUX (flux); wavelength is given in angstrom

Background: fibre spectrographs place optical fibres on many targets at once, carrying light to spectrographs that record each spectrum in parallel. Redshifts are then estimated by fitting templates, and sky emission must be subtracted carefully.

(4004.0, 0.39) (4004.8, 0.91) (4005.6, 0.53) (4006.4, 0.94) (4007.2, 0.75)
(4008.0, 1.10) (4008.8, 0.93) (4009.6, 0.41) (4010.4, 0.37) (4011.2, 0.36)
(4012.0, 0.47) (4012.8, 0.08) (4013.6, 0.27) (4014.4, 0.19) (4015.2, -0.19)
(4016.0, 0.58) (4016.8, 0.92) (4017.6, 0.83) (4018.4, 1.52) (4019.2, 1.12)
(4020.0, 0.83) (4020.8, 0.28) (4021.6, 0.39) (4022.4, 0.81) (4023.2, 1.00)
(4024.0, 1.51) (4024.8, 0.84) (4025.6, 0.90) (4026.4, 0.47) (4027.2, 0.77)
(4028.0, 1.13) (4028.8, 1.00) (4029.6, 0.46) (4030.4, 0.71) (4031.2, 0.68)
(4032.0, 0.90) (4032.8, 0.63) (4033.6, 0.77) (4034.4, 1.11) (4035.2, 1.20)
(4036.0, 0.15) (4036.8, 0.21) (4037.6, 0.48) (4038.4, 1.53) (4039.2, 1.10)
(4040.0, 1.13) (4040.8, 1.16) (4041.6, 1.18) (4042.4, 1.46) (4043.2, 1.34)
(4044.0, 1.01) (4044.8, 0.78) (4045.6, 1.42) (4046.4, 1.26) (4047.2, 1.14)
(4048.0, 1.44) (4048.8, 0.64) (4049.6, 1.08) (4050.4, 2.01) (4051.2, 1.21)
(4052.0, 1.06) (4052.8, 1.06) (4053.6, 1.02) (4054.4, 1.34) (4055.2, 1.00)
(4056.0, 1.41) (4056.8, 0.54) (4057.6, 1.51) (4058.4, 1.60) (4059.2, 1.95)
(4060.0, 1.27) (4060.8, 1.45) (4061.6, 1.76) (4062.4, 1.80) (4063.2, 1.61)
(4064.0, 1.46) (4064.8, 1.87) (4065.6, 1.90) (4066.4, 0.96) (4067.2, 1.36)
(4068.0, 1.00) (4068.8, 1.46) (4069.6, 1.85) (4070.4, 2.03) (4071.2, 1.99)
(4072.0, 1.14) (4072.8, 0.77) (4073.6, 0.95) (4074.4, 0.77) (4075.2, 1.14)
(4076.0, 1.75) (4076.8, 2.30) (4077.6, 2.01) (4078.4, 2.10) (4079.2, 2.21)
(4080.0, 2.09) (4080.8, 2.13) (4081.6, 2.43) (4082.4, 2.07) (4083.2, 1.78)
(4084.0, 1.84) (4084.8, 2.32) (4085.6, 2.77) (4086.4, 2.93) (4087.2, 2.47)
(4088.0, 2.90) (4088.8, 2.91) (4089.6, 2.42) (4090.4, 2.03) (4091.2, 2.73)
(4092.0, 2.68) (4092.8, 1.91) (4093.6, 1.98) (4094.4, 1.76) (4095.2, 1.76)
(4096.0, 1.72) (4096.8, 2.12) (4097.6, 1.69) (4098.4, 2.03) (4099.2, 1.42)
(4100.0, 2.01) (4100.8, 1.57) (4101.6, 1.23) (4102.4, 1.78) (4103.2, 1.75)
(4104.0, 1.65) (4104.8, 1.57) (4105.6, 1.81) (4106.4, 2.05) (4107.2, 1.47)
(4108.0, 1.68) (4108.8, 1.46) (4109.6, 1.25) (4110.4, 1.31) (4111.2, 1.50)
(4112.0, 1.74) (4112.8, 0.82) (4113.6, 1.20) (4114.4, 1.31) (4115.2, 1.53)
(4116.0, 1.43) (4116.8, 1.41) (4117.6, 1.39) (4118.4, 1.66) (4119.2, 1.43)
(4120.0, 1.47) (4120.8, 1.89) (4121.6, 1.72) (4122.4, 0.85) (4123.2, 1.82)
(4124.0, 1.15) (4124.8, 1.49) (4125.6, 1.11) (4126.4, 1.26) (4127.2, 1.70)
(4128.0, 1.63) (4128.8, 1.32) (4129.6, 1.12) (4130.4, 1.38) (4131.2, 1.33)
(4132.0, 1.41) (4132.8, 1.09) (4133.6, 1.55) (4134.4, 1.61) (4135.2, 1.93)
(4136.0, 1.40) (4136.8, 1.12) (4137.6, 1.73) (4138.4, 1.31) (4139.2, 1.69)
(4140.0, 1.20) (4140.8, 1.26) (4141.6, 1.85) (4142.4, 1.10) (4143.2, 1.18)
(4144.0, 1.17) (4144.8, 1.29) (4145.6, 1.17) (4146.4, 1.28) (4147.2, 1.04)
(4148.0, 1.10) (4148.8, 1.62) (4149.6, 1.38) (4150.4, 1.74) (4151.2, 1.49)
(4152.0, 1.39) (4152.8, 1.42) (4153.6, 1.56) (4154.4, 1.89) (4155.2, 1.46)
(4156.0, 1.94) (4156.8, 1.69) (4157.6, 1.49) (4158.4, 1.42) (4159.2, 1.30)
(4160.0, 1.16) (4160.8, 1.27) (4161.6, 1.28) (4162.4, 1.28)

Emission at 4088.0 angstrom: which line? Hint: Lyman alpha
